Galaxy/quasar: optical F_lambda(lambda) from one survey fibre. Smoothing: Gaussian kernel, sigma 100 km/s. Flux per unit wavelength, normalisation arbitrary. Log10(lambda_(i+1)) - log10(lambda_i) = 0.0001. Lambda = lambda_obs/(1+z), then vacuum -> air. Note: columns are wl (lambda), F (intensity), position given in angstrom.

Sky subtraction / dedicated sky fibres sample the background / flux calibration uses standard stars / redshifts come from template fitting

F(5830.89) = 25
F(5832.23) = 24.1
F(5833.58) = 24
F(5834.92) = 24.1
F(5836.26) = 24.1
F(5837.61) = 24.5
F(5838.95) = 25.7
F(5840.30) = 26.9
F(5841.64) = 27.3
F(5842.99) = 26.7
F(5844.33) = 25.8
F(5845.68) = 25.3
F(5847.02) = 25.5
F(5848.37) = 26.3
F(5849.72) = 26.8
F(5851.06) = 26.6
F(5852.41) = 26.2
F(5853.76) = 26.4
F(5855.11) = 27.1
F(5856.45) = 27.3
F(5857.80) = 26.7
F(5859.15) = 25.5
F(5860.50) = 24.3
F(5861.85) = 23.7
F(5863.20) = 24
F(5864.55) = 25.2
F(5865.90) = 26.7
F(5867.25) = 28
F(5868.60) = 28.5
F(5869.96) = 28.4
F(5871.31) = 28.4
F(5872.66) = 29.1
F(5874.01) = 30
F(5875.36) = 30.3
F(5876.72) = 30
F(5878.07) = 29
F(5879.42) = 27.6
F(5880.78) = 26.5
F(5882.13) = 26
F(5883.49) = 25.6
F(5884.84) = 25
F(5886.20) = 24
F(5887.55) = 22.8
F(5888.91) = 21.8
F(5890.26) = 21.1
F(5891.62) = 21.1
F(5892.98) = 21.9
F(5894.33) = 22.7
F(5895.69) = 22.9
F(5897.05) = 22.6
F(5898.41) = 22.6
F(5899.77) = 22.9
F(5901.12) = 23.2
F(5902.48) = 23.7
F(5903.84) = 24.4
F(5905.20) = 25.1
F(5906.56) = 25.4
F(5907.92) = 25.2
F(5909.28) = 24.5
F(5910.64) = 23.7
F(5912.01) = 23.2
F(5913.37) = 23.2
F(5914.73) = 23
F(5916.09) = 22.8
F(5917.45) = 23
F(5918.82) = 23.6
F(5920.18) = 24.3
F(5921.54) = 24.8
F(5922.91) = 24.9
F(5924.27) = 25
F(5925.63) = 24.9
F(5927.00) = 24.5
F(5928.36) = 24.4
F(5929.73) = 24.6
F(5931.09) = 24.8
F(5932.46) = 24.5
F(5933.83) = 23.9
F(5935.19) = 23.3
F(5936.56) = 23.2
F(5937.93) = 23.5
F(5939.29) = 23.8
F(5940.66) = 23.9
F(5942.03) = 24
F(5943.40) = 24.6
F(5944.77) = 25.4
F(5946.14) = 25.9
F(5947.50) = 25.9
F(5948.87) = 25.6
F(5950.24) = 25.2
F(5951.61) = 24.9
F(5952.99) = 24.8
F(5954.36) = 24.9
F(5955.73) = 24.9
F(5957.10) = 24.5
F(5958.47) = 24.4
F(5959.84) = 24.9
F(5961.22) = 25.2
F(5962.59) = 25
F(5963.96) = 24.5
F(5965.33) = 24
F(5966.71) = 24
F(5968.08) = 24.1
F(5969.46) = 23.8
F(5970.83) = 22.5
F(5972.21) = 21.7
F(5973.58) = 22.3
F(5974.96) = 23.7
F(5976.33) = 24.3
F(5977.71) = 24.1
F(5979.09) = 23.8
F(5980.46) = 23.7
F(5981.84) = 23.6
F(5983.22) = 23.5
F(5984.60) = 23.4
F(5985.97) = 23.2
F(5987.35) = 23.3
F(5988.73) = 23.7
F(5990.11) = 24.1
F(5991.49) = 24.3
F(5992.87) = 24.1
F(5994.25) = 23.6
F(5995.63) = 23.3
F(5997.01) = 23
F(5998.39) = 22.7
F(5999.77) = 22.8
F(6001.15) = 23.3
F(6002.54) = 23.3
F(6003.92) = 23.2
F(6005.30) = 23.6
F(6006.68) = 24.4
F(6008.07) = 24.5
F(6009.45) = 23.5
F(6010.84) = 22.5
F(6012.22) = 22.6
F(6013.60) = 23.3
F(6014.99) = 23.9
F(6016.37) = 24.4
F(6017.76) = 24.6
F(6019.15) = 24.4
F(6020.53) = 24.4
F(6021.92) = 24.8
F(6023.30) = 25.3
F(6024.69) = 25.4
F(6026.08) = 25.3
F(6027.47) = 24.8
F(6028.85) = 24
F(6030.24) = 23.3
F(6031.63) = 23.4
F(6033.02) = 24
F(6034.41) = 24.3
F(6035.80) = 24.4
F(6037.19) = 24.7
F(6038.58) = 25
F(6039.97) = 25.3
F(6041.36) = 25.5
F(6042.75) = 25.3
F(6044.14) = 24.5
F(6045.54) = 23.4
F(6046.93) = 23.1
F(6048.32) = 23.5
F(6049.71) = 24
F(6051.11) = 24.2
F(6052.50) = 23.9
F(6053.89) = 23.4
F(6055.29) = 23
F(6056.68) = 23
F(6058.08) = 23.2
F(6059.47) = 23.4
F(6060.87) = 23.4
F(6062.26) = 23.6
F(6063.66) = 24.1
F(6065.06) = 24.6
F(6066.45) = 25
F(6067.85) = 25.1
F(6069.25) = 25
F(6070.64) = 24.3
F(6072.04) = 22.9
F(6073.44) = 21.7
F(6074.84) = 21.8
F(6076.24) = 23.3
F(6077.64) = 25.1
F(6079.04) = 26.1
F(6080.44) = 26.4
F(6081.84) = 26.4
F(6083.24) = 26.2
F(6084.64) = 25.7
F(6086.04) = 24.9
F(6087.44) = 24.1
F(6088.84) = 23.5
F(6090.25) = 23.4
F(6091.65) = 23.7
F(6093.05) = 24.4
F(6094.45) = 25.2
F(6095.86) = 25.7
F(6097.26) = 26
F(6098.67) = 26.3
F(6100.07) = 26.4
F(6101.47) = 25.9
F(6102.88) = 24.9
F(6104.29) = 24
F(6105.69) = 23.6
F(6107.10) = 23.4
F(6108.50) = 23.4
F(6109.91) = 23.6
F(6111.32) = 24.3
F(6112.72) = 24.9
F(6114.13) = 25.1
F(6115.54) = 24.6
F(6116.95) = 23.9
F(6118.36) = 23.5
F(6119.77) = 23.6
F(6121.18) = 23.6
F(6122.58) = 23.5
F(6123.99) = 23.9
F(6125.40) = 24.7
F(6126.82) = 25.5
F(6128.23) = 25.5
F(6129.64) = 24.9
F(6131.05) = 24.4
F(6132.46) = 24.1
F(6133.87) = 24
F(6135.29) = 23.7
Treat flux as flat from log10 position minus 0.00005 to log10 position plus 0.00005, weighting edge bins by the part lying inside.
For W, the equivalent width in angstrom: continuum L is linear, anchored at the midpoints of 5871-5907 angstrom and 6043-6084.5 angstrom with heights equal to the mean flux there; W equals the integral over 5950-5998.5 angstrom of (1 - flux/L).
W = 1.3 angstrom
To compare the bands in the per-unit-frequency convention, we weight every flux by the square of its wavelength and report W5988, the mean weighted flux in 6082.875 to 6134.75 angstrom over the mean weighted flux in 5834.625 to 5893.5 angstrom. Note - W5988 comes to 1.02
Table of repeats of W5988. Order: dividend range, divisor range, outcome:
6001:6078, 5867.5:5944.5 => 1.02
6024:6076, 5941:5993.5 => 1.02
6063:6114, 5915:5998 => 1.07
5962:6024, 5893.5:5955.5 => 1.00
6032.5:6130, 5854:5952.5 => 1.04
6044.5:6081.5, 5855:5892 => 0.97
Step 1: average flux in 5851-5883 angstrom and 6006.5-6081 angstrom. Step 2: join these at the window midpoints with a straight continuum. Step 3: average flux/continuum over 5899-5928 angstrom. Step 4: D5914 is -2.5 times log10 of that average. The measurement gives 0.10 mag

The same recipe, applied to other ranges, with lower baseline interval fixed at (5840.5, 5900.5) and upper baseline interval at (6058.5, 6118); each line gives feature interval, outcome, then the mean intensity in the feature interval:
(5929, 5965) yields 0.03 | 24.6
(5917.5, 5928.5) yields 0.04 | 24.5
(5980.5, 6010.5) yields 0.07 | 23.5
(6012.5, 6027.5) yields 0.02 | 24.5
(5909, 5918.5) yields 0.10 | 23.3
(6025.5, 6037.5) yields 0.03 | 24.2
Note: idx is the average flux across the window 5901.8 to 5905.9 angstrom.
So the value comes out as 24.4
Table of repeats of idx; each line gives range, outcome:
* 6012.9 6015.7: 23.6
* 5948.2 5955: 25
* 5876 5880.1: 28.9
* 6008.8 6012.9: 22.9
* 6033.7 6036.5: 24.3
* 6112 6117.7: 24.6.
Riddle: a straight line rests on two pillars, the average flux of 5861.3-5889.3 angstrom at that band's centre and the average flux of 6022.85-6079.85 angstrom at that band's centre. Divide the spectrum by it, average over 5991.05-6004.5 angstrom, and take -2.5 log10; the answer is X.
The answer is 0.07 mag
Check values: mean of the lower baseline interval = 26.8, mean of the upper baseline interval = 24.1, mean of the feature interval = 23.3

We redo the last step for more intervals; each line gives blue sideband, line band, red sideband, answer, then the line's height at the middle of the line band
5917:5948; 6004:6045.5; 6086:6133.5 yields 0.01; 24.4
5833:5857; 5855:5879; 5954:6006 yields -0.07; 25.6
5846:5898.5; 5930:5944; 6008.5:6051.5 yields 0.05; 25.1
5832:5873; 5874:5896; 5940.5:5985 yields 0.02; 25.6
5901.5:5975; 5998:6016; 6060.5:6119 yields 0.04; 24.4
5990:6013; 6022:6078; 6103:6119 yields -0.02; 23.7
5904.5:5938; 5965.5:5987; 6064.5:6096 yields 0.04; 24.3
